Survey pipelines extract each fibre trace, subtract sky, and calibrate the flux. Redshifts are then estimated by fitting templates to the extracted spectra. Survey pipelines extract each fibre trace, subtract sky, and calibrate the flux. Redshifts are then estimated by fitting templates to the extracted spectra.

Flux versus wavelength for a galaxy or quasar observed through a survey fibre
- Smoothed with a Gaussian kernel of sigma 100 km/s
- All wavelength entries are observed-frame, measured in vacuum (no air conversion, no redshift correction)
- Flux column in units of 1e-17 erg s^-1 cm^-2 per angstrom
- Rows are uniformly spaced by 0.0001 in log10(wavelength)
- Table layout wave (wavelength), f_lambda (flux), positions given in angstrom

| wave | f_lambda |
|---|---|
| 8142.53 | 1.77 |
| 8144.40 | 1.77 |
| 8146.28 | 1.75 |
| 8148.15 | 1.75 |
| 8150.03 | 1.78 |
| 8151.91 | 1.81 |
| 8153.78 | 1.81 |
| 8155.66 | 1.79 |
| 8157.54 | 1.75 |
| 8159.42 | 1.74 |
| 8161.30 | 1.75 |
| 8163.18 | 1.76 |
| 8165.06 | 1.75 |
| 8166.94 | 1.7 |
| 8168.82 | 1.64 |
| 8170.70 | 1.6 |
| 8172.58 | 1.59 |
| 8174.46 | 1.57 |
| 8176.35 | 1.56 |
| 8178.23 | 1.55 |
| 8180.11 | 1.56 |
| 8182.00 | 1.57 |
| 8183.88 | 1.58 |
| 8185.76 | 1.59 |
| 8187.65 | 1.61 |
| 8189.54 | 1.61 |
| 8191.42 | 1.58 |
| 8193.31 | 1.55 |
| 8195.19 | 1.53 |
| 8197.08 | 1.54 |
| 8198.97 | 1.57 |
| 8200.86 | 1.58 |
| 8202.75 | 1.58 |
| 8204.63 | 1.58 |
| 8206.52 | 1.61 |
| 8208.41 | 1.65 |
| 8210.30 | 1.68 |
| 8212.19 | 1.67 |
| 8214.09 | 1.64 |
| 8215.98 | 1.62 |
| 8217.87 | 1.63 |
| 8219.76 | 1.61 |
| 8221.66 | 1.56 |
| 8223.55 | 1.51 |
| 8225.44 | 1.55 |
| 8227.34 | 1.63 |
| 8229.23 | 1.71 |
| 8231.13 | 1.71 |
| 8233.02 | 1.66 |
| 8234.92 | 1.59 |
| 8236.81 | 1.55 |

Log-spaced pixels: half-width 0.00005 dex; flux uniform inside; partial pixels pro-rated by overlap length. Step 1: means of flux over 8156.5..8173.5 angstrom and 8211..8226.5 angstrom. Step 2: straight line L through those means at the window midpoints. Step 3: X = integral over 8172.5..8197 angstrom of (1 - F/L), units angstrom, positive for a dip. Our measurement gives 1.3 angstrom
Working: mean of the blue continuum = 1.7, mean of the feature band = 1.57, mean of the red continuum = 1.6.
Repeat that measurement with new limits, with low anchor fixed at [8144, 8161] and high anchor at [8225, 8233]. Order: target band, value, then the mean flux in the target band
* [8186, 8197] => 0.9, 1.57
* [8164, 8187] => 1.7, 1.61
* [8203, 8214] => 0.3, 1.63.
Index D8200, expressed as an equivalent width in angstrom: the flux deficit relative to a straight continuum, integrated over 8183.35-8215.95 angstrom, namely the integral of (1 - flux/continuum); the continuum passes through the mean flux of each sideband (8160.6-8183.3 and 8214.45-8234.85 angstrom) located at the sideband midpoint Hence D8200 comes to 0.5 angstrom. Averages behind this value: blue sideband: 1.63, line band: 1.6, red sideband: 1.62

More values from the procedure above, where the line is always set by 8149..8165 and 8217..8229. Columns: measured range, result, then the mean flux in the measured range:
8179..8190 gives 0.72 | 1.58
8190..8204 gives 0.82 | 1.56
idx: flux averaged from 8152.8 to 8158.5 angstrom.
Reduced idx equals 1.78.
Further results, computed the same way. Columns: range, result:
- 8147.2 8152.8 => 1.78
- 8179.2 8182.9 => 1.56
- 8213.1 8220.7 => 1.62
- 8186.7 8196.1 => 1.58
